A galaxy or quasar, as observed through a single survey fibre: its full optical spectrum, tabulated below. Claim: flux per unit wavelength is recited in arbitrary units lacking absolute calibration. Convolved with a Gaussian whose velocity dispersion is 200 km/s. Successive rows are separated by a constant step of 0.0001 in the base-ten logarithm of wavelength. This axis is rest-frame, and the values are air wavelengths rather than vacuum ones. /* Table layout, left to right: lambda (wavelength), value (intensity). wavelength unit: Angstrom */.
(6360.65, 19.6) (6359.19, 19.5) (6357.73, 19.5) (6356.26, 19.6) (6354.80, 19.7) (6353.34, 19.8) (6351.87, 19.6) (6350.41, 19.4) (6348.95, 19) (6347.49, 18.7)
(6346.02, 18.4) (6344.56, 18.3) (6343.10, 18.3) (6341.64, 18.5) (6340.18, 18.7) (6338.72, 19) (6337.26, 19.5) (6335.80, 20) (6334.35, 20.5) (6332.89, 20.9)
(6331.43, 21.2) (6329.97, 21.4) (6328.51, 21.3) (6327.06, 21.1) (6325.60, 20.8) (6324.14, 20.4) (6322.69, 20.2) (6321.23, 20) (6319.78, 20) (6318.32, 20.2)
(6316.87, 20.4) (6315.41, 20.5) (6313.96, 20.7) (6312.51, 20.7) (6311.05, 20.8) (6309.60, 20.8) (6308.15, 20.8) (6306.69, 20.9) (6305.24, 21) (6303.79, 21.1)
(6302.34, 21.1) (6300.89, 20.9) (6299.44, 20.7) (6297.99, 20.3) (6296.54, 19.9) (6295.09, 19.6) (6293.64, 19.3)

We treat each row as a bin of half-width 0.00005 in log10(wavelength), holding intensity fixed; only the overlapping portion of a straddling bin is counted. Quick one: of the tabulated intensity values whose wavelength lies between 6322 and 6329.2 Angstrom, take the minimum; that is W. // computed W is 20.2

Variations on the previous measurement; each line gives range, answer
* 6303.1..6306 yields 21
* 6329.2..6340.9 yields 18.7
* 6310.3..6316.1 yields 20.5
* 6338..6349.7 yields 18.3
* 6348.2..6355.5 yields 19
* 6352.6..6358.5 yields 19.5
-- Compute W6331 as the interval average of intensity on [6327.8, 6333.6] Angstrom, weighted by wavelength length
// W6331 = 21.2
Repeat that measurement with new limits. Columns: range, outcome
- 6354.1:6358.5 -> 19.6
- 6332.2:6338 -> 20.2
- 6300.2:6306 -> 21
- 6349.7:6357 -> 19.6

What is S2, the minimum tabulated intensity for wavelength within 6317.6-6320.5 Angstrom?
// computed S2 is 20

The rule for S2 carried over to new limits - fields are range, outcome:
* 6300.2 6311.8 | 20.8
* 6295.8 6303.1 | 19.9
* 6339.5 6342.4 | 18.5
